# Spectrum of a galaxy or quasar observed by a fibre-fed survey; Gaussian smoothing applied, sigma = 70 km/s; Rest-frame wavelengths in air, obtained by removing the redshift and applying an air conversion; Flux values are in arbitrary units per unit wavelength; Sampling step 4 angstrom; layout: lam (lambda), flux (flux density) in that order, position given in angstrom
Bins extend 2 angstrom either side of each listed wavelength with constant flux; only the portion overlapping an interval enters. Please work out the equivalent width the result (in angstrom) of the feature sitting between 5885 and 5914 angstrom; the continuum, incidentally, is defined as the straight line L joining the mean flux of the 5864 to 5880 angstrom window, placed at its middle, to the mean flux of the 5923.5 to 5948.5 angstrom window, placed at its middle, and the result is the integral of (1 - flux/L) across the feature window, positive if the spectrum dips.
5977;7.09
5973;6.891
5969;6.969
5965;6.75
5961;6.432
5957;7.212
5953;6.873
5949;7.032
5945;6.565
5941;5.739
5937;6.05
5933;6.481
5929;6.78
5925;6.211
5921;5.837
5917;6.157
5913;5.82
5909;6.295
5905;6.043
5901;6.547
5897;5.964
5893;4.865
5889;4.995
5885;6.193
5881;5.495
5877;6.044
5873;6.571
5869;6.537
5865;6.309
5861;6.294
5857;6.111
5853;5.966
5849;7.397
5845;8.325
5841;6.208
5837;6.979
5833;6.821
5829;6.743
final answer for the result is 2.35 angstrom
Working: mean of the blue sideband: 6.31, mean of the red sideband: 6.35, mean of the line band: 5.82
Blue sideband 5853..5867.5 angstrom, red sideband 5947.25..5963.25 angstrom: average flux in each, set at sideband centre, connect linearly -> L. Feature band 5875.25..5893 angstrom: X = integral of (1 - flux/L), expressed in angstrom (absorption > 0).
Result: 2.21 angstrom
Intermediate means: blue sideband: 6.21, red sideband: 6.88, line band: 5.58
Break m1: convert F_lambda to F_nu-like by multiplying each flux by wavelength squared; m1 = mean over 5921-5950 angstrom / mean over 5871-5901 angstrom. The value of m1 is 1.12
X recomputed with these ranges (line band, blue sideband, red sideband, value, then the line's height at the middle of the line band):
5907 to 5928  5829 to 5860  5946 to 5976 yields 2.31 angstrom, 6.85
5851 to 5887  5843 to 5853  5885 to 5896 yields 0.97 angstrom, 6.38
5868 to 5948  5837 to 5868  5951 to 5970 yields 8.23 angstrom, 6.76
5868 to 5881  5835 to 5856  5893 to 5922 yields 0.54 angstrom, 6.51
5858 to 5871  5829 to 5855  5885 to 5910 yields 0.23 angstrom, 6.47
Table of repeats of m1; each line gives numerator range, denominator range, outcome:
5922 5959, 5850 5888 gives 1.08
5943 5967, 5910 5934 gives 1.11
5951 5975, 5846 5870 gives 1.09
